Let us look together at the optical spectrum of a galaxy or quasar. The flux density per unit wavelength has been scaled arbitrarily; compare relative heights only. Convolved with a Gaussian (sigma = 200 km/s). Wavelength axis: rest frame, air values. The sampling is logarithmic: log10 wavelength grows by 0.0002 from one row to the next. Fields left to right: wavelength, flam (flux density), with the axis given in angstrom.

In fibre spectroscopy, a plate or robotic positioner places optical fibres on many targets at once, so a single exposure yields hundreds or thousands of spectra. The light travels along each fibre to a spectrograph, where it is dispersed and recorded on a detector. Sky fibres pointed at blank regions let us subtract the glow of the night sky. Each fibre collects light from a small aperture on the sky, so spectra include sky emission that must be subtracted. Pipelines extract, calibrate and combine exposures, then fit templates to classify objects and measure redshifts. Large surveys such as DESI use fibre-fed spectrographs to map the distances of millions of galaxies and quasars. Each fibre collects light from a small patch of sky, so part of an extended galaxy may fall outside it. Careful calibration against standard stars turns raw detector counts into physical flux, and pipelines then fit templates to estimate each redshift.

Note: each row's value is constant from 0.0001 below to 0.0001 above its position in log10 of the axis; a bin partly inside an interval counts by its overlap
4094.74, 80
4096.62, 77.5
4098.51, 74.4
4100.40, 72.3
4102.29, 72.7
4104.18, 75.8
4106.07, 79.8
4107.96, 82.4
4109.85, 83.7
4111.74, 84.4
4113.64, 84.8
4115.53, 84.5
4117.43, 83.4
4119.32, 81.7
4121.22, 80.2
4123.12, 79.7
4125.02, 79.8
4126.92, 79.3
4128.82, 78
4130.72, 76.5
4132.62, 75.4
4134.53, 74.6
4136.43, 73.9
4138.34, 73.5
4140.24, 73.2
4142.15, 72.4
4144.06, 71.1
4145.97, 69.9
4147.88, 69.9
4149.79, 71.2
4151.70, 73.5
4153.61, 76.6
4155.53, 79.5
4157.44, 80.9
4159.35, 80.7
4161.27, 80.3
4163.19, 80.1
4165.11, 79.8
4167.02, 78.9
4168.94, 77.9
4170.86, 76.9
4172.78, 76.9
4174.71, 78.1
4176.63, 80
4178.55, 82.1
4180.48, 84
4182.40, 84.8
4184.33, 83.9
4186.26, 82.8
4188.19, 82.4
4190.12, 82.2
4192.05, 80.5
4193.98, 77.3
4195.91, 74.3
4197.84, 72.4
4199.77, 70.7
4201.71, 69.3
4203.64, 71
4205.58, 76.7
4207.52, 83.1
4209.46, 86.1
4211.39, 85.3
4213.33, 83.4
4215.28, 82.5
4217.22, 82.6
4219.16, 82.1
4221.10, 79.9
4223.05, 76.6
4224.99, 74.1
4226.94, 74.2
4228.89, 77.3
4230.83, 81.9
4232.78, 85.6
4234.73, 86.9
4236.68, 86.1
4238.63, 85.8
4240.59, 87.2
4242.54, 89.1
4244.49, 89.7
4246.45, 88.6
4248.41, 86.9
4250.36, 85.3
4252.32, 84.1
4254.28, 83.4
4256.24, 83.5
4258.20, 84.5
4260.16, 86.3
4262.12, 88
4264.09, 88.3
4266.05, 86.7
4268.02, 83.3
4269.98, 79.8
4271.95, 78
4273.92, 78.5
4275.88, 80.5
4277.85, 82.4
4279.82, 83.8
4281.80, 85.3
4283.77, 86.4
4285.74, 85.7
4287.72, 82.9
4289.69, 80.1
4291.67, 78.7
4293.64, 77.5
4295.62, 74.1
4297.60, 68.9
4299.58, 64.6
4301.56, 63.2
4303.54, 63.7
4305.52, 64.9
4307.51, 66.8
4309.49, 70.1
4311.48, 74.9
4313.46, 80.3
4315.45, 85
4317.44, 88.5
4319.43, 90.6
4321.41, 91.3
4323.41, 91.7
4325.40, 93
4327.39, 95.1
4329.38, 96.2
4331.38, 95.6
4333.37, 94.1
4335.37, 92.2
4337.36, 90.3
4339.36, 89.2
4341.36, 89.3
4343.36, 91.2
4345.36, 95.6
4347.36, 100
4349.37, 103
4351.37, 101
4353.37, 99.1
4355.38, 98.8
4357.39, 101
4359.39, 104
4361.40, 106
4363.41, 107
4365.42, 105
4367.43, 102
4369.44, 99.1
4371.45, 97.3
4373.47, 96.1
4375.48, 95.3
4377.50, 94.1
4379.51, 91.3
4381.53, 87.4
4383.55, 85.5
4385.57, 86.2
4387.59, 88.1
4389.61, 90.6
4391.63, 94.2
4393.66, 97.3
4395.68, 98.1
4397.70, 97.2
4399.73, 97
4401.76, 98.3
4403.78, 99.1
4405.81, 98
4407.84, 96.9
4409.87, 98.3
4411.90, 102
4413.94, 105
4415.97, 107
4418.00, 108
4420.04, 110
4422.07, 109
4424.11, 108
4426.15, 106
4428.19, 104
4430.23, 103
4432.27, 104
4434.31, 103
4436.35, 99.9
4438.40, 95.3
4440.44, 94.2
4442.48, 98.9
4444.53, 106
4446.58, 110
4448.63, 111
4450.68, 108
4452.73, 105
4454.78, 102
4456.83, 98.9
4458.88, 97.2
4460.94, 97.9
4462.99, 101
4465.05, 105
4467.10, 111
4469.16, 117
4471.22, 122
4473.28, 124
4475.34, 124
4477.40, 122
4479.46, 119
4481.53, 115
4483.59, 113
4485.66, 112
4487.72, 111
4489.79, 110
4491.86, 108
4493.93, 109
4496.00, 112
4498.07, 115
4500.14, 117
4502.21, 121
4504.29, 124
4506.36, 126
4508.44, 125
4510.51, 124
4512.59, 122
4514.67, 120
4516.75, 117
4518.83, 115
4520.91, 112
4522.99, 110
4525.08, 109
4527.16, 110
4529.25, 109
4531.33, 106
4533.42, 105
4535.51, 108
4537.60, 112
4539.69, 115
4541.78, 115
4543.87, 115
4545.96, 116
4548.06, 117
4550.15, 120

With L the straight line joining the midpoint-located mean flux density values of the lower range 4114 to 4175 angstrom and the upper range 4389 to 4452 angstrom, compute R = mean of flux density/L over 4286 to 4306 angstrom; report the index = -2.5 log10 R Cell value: 0.24 mag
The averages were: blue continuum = 77.2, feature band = 72.5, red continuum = 102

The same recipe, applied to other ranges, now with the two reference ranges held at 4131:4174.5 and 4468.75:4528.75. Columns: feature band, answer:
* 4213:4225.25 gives 0.04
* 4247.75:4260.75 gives 0.04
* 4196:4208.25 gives 0.11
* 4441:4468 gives 0.08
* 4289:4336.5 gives 0.17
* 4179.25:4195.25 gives -0.03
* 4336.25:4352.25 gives 0.04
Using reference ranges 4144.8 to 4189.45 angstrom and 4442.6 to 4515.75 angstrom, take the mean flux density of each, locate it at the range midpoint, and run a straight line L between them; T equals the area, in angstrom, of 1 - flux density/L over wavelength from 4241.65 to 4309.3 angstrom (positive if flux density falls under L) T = 7.6 angstrom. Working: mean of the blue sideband 78.7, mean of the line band 80.2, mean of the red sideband 113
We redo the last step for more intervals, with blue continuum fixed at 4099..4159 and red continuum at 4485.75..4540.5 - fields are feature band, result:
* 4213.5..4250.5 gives 1.7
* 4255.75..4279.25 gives 1.9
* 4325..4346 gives 0.9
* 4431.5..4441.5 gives 0.7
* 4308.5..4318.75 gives 1.6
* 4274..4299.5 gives 3.5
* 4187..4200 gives 0.9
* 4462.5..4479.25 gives -0.9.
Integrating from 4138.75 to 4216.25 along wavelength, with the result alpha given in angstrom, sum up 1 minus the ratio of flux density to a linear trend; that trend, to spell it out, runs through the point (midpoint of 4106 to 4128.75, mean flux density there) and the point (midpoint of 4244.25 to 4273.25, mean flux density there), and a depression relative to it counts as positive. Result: 4.8 angstrom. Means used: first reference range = 81.9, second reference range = 84.9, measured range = 78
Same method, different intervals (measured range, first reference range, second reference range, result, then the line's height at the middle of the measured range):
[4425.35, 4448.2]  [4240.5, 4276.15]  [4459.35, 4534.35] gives 1.0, 107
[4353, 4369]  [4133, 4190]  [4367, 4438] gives -1.3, 95.1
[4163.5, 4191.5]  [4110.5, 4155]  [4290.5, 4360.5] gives -0.6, 79.1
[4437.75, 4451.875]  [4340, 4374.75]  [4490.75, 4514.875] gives 0.9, 111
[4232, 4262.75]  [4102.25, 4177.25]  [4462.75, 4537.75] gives 0.9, 88.9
